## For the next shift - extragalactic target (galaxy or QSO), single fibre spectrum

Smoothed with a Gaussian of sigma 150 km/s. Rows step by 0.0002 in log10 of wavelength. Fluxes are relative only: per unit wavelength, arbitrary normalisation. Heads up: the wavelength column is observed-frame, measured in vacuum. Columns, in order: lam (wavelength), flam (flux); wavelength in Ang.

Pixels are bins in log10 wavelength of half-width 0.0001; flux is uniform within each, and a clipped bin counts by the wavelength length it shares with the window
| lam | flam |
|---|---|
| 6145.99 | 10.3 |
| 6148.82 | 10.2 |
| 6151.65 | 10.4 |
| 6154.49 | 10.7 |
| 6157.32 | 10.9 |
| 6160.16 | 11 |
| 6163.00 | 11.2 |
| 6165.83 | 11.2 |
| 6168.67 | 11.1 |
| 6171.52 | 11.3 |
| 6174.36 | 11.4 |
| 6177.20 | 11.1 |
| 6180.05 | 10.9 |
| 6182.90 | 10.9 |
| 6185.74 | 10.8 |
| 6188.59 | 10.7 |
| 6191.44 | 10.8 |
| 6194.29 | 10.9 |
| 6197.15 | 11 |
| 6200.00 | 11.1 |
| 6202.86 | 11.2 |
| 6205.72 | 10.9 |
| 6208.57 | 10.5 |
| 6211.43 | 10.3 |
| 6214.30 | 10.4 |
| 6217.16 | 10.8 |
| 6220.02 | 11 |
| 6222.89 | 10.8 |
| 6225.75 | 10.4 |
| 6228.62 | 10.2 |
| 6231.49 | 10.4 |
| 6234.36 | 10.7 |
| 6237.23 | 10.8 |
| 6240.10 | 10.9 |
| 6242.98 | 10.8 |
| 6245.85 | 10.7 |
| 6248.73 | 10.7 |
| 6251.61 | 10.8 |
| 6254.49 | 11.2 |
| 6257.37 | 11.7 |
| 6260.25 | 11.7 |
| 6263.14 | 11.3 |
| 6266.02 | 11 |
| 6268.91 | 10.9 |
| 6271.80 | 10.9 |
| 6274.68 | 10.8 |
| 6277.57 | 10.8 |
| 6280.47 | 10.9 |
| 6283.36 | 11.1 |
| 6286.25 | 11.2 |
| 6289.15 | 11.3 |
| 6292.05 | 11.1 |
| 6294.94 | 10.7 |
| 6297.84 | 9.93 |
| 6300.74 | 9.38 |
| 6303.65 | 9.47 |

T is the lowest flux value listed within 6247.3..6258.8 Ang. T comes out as 10.7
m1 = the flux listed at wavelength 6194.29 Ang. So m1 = 10.9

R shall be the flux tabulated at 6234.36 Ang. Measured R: 10.7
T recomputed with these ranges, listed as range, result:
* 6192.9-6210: 10.5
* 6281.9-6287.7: 11.1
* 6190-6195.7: 10.8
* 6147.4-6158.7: 10.2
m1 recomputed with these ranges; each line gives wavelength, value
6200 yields 11.1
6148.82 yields 10.2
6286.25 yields 11.2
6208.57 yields 10.5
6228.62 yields 10.2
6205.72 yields 10.9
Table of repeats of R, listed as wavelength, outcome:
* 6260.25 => 11.7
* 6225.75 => 10.4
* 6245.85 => 10.7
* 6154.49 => 10.7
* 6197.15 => 11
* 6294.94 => 10.7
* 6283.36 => 11.1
